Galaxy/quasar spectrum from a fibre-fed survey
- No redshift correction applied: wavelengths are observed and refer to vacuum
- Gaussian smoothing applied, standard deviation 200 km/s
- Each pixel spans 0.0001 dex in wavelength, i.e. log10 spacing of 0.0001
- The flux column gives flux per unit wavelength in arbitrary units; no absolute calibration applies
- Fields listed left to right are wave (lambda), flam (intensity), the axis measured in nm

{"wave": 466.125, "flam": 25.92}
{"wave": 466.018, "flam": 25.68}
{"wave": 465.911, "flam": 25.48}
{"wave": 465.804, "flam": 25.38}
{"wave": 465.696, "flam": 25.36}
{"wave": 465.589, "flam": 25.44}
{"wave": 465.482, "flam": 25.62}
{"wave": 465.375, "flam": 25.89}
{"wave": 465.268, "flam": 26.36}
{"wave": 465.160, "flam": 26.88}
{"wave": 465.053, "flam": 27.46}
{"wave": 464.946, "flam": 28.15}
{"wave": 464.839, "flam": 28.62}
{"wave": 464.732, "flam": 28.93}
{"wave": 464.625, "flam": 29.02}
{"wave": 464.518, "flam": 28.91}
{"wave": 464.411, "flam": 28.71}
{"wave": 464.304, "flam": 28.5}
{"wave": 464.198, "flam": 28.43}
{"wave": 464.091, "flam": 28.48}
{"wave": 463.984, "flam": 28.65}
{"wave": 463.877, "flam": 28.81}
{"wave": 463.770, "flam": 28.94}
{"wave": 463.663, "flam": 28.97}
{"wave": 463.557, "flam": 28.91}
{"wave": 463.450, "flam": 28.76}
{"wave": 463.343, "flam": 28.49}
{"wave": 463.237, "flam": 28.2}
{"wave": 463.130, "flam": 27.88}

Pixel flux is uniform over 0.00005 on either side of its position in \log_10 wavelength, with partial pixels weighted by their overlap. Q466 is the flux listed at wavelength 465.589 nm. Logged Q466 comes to 25.44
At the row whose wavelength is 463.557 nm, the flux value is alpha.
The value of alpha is 28.91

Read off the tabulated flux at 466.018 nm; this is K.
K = 25.68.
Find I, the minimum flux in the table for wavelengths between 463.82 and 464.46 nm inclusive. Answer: 28.43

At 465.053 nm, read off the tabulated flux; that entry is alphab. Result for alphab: 27.46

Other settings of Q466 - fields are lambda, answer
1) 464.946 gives 28.15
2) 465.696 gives 25.36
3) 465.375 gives 25.89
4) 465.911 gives 25.48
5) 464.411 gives 28.71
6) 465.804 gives 25.38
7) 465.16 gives 26.88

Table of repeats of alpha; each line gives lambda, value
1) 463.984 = 28.65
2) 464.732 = 28.93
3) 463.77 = 28.94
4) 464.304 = 28.5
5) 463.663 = 28.97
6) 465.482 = 25.62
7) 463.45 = 28.76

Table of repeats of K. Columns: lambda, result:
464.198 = 28.43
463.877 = 28.81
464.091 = 28.48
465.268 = 26.36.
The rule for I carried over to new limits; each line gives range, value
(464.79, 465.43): 25.89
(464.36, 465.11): 27.46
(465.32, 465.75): 25.36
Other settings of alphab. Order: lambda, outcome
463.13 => 27.88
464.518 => 28.91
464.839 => 28.62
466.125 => 25.92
